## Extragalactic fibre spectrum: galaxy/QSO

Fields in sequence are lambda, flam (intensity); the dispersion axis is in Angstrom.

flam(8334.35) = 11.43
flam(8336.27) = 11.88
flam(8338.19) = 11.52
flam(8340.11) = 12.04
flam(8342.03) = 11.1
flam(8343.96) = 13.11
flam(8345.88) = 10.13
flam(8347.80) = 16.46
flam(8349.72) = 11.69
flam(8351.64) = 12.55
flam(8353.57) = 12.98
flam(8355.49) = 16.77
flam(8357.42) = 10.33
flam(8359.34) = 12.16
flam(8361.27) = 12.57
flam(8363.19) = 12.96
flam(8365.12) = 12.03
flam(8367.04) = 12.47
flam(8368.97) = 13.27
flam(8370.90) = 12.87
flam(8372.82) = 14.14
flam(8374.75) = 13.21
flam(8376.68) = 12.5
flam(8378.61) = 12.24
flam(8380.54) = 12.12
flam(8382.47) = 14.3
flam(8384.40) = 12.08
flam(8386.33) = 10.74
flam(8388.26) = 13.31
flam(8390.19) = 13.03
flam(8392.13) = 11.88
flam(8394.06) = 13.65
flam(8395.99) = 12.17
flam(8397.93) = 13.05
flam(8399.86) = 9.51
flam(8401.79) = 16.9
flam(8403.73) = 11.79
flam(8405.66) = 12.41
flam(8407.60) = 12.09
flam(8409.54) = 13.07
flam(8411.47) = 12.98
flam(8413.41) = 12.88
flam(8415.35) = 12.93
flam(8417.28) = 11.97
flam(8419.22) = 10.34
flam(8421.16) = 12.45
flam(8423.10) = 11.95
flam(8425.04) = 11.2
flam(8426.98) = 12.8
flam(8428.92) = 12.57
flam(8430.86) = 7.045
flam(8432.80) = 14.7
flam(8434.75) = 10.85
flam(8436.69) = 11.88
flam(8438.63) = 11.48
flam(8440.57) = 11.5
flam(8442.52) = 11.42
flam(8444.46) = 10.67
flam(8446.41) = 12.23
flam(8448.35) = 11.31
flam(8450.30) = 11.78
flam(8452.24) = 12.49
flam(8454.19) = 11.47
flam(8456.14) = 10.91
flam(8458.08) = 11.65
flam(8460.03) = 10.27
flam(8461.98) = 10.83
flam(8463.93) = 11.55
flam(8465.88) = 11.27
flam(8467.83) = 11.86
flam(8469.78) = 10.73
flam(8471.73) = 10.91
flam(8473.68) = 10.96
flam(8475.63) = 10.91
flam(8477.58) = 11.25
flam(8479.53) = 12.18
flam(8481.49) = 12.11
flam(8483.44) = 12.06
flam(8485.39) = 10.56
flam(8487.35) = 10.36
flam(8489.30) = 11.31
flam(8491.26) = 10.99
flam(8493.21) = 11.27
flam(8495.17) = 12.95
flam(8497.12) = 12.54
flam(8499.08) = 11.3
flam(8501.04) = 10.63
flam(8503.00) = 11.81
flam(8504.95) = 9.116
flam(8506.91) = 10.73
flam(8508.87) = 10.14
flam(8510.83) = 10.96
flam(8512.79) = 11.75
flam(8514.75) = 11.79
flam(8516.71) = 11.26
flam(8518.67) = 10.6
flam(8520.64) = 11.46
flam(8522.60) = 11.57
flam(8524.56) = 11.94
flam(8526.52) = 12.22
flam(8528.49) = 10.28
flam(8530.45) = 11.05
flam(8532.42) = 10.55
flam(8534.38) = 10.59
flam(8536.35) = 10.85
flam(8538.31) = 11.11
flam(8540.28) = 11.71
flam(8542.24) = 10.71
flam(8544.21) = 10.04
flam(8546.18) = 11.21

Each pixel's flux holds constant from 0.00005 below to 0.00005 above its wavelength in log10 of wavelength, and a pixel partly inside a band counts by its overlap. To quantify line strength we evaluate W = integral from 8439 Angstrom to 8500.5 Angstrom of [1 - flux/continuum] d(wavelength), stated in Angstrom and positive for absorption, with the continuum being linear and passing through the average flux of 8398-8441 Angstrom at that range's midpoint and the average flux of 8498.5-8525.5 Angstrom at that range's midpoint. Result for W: 0.7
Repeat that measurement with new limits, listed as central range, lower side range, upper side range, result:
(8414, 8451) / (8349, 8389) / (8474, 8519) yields 1.1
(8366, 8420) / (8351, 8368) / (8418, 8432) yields -3.0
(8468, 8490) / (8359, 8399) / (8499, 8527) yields 0.6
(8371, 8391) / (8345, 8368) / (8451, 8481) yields -0.5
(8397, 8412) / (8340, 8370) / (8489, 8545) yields -0.6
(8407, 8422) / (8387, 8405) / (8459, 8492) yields 0.1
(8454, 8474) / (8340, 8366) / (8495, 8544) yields 0.9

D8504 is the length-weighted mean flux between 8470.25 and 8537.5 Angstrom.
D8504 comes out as 11.2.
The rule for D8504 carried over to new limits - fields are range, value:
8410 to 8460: 11.7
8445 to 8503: 11.4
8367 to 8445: 12.3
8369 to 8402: 12.7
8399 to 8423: 12.4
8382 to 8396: 12.6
